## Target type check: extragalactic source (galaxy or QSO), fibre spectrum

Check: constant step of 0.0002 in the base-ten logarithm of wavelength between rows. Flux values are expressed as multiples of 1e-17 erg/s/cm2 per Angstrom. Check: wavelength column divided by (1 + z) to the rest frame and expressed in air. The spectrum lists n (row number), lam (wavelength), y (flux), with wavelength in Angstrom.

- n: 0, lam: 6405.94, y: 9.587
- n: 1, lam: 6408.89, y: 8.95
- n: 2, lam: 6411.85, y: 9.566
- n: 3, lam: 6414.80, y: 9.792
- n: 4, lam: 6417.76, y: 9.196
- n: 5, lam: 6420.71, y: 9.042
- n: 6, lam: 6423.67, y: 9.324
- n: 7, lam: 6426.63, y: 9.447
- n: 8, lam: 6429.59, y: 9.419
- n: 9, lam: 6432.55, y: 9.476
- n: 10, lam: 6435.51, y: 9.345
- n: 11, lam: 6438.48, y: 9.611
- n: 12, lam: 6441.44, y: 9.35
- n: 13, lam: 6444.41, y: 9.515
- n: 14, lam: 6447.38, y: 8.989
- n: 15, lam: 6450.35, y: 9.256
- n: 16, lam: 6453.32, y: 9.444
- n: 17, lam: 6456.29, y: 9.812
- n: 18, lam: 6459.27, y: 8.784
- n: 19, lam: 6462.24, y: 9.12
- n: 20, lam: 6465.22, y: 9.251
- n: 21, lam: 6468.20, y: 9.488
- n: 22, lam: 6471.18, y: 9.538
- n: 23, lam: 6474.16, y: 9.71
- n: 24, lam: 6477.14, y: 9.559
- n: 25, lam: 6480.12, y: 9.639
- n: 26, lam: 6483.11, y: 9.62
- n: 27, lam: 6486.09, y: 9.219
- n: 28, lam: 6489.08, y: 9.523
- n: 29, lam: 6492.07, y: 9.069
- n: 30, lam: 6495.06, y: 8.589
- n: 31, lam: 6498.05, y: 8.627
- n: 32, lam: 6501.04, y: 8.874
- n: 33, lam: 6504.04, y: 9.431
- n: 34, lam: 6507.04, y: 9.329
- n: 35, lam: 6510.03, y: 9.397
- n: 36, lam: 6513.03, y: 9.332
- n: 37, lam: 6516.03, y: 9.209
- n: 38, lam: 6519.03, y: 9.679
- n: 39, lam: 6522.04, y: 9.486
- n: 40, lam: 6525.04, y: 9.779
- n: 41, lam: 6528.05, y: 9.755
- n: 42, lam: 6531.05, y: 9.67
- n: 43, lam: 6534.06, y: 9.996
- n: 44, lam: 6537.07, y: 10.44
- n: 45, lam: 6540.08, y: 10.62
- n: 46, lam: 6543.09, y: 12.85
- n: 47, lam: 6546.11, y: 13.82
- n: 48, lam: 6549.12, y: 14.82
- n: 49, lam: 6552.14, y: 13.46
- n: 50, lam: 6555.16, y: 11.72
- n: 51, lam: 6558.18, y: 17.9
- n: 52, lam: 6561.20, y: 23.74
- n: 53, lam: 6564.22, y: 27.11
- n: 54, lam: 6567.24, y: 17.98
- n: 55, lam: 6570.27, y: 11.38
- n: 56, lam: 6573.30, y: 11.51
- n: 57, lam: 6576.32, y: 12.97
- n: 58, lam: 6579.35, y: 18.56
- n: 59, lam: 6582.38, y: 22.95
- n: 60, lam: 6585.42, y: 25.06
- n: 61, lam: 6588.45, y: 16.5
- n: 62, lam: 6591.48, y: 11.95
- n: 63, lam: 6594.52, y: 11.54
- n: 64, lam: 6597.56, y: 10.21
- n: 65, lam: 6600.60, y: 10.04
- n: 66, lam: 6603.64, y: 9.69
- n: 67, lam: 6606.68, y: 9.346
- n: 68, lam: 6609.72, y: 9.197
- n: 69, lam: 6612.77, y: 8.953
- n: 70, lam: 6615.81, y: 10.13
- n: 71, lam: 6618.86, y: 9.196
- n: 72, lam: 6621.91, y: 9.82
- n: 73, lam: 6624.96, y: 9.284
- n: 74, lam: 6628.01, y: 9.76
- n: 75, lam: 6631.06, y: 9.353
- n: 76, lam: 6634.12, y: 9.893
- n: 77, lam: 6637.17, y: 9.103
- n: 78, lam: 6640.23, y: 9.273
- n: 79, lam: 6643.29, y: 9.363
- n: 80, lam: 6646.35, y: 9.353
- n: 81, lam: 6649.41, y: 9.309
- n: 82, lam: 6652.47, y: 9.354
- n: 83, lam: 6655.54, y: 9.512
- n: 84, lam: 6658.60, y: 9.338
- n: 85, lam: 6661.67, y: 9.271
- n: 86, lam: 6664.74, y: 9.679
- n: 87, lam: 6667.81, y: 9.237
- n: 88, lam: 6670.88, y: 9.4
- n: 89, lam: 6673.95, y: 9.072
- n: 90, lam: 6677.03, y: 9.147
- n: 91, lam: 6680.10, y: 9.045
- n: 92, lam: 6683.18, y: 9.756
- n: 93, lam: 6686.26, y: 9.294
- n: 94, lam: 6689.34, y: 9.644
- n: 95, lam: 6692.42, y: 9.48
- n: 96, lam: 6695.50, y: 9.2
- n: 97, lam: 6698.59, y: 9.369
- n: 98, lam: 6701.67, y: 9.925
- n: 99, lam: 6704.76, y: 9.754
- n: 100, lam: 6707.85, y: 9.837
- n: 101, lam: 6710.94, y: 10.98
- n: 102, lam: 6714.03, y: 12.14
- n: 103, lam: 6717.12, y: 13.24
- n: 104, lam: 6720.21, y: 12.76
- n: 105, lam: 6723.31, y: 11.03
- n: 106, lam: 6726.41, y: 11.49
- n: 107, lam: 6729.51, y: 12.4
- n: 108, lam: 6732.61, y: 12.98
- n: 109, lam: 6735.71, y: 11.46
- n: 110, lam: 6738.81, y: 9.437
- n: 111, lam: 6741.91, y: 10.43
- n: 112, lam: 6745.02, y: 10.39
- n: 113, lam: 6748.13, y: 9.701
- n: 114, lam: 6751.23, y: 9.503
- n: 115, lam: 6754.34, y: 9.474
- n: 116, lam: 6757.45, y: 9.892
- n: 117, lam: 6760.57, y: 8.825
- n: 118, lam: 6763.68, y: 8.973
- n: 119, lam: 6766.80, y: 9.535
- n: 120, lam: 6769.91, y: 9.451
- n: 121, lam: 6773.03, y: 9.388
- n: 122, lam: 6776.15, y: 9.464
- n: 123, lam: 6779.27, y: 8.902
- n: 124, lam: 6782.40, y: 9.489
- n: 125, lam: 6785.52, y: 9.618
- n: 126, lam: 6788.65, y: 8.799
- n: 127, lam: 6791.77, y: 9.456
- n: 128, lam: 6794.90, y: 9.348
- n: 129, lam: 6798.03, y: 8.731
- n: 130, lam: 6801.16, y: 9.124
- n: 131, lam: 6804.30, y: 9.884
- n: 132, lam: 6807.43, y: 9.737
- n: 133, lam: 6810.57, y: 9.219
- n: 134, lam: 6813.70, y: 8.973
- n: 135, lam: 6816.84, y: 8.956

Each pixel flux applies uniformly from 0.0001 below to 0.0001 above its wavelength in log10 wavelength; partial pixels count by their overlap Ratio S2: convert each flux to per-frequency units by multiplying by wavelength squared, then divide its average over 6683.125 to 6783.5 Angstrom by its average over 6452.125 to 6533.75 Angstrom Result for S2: 1.2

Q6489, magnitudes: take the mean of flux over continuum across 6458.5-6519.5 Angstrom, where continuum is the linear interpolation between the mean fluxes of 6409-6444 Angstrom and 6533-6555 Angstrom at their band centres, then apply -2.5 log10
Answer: 0.18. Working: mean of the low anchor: 9.4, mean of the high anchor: 12.3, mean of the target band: 9.29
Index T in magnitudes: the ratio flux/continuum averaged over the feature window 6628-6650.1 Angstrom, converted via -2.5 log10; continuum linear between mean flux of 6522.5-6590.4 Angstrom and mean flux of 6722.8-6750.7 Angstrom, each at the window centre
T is 0.365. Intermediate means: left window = 15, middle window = 9.41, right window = 11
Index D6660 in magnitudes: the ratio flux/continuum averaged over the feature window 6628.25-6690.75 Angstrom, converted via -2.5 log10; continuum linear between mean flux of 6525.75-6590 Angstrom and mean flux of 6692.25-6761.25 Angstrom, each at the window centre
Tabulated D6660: 0.31 mag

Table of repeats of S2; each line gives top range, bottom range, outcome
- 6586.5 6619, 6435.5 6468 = 1.22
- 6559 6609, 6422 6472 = 1.73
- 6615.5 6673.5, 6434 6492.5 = 1.06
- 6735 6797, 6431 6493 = 1.11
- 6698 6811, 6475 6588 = 0.86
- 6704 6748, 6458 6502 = 1.31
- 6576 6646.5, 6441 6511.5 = 1.31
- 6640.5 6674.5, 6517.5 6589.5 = 0.66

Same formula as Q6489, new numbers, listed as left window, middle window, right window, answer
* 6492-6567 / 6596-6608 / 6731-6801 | 0.15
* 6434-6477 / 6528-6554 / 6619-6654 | -0.25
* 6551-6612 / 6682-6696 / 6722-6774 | 0.25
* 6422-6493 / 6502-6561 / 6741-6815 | -0.20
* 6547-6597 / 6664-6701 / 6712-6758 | 0.35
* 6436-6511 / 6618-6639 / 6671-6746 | 0.07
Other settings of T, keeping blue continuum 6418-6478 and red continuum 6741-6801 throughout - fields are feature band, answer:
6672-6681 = 0.03 mag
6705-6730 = -0.23 mag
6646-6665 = 0.00 mag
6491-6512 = 0.04 mag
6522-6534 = -0.04 mag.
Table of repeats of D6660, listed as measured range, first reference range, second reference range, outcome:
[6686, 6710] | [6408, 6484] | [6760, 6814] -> -0.03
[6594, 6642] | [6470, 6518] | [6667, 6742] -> 0.04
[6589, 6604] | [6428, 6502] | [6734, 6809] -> -0.18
